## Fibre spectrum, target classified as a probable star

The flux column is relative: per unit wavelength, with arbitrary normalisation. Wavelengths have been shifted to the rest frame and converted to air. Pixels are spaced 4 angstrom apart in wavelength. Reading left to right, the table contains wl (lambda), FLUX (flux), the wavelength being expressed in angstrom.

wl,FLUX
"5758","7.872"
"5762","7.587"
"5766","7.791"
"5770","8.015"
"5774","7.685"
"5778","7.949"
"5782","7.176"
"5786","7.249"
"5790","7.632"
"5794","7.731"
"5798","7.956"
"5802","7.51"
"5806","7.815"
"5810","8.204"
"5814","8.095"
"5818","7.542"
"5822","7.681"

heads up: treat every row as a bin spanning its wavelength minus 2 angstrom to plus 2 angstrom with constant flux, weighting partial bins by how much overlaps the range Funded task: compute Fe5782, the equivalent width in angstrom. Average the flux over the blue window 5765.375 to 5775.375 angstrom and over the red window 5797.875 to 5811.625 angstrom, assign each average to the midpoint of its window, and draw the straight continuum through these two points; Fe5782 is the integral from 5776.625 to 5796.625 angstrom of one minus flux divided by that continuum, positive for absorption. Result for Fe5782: 0.8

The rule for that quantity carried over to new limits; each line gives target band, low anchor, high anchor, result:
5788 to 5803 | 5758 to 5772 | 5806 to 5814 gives 0.5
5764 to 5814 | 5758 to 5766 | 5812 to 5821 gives 0.1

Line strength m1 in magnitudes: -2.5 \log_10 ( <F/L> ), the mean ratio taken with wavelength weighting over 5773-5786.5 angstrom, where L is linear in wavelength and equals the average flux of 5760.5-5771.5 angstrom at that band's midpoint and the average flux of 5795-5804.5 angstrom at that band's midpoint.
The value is 0.03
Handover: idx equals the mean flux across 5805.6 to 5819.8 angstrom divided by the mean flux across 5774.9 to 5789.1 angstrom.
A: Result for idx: 1.06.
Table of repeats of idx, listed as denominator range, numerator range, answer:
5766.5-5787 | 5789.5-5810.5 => 1.02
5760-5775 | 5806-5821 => 1.02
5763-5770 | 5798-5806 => 0.98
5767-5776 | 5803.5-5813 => 1.02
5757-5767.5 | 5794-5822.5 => 1.01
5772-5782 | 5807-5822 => 1.03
